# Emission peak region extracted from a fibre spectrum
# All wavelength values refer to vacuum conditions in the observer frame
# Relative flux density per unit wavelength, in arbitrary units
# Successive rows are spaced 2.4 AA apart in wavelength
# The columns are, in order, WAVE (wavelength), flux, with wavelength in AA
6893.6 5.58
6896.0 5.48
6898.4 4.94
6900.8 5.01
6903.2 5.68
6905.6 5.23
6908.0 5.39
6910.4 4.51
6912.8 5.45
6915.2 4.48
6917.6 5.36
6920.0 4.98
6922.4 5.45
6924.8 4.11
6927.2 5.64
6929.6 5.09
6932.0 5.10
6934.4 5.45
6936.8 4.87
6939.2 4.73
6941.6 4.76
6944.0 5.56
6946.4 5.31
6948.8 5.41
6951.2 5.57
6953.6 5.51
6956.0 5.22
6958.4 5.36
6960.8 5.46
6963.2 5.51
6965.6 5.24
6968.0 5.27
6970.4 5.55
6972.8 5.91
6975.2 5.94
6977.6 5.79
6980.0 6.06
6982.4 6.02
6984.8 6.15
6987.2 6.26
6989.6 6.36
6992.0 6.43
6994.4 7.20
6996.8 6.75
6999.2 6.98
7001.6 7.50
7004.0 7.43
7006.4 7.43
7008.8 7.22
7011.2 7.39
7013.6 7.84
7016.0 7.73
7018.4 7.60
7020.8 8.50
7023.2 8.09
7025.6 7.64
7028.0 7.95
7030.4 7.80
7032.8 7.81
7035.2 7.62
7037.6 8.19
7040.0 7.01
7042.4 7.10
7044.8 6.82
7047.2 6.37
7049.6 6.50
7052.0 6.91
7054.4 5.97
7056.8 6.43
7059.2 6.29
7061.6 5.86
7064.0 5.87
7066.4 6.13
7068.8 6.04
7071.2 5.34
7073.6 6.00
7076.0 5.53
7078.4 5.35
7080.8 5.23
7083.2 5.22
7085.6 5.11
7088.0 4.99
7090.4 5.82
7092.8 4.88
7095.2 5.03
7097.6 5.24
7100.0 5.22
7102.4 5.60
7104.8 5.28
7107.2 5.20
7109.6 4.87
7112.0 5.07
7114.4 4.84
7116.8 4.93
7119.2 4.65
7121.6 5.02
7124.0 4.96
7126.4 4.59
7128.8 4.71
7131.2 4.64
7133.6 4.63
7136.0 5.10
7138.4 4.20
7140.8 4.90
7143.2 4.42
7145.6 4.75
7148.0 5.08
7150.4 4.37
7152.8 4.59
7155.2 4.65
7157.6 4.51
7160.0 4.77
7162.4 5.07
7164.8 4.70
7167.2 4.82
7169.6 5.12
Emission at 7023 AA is Mg II 2798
